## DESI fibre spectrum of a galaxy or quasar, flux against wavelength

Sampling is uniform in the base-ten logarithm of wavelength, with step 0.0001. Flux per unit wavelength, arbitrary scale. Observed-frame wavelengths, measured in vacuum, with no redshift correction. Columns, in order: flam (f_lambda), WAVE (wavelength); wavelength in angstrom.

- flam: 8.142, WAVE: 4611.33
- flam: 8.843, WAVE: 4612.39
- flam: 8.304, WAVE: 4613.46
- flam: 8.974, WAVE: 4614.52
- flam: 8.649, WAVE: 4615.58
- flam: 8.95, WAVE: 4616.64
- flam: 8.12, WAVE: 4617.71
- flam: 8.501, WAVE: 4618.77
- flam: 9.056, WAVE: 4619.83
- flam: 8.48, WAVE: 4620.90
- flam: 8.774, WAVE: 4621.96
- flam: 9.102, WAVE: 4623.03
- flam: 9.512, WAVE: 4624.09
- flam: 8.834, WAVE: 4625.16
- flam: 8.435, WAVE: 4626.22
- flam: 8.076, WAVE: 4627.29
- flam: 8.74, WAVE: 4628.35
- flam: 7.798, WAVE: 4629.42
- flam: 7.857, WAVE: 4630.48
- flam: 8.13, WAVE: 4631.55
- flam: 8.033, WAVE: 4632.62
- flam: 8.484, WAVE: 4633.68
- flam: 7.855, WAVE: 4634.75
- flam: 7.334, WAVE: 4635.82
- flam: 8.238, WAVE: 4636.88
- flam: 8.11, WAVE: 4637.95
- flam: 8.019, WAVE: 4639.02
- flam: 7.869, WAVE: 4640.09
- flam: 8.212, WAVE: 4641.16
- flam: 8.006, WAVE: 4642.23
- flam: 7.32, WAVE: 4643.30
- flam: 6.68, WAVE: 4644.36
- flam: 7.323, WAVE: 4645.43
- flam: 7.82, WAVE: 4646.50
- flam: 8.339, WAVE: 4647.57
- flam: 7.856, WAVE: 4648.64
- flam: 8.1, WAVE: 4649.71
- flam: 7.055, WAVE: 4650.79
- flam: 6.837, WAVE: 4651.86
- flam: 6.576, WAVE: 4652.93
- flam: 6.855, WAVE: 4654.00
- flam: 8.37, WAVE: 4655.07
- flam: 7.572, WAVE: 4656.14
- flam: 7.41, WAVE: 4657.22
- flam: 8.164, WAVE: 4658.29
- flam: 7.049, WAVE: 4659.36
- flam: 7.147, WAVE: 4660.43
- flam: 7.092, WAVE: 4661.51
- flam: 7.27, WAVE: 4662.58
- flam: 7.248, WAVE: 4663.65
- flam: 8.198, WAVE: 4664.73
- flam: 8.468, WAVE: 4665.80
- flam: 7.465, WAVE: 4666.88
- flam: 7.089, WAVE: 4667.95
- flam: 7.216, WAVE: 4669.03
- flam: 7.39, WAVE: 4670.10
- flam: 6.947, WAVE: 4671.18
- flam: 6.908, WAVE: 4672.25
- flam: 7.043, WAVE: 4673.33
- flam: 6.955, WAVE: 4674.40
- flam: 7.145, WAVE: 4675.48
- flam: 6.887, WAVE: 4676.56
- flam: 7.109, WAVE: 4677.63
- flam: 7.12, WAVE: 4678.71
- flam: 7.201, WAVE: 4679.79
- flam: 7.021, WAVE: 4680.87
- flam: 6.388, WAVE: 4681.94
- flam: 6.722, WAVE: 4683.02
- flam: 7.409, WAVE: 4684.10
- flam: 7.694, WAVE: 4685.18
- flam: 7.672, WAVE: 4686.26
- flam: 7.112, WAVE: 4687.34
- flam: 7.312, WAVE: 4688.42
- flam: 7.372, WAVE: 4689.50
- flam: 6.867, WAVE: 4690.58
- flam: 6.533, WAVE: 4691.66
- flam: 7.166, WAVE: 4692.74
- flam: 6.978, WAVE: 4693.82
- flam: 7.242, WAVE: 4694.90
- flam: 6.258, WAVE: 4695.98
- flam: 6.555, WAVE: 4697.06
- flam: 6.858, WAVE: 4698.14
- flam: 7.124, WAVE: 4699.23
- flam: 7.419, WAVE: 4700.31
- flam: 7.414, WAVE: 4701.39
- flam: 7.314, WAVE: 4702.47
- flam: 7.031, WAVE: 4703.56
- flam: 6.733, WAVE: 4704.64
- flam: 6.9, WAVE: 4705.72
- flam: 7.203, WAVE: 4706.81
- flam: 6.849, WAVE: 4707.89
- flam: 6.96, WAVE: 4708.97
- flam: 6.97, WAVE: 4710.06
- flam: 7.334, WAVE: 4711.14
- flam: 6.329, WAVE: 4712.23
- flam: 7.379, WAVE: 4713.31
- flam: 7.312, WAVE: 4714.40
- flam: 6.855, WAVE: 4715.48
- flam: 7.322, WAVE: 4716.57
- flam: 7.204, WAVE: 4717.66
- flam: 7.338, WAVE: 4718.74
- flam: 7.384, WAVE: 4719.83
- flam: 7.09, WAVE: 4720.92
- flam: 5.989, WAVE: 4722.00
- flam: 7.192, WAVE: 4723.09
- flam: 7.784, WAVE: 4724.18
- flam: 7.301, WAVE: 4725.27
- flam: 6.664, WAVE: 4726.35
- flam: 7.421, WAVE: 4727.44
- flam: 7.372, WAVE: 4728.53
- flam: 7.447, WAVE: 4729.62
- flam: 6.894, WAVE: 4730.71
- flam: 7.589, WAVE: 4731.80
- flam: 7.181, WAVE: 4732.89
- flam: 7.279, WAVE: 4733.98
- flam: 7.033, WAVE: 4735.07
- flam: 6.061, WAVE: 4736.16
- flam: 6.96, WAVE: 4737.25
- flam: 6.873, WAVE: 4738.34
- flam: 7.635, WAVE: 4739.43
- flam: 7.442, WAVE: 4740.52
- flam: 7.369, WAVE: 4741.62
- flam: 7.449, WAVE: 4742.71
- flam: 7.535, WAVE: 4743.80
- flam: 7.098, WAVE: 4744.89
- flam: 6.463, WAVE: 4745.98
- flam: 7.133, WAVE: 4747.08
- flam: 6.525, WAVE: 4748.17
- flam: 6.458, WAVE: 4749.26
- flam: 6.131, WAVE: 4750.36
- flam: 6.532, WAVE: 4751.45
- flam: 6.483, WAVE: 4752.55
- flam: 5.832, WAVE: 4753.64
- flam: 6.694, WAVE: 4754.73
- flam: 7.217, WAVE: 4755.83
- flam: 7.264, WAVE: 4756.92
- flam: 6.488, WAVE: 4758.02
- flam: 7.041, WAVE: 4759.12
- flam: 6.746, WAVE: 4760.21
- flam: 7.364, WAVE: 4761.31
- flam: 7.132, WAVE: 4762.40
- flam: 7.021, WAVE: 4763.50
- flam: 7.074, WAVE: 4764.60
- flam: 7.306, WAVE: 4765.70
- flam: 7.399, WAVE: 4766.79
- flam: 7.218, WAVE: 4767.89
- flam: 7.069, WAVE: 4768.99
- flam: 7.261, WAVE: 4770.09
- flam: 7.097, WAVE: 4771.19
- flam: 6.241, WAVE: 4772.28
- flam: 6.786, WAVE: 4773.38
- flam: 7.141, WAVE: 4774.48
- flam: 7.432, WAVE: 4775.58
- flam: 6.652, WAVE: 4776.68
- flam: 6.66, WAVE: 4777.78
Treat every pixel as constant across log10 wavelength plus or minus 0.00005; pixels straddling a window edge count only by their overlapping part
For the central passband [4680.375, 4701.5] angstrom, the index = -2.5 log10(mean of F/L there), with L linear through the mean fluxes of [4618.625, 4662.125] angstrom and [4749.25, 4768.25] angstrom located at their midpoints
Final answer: 0.063 mag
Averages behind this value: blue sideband 7.92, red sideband 6.86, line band 7.05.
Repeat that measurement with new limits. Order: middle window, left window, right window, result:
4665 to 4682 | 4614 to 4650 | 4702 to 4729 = 0.07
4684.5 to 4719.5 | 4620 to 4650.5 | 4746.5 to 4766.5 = 0.05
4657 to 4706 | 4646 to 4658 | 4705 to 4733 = 0.03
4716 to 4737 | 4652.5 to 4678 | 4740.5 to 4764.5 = -0.02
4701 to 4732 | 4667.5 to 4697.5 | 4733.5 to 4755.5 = -0.03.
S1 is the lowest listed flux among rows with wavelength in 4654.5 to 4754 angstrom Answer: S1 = 5.832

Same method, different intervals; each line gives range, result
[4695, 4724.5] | 5.989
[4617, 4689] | 6.388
